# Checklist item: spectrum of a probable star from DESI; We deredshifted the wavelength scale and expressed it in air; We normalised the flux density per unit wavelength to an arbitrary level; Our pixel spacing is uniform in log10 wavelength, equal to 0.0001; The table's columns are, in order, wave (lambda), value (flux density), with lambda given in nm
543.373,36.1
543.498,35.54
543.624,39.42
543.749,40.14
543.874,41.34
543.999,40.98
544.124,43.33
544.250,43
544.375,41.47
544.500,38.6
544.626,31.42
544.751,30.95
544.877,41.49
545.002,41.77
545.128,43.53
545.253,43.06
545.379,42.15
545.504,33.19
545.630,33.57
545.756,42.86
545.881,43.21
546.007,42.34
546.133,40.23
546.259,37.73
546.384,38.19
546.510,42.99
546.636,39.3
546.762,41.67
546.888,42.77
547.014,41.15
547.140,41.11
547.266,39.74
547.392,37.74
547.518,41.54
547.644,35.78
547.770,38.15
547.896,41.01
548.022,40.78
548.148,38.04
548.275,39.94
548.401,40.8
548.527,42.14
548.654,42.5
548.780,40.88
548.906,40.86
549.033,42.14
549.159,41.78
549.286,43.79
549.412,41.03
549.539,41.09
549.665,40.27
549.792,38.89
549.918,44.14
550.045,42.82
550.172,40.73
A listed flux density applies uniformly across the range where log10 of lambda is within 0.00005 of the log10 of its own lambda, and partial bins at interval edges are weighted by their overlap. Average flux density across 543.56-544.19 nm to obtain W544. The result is 41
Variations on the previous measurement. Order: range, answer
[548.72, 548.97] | 40.8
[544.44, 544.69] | 34.9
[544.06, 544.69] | 39.5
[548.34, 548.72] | 41.8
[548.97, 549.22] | 42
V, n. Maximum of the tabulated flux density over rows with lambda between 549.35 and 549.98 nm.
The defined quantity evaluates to 44.14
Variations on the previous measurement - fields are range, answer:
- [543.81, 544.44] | 43.33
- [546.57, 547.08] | 42.77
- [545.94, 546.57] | 42.99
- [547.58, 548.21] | 41.01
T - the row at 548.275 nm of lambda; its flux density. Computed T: 39.94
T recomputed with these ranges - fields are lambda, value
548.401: 40.8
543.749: 40.14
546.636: 39.3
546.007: 42.34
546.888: 42.77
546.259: 37.73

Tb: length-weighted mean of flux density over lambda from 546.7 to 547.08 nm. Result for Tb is 41.8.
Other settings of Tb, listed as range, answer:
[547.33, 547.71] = 38.4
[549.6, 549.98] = 41.2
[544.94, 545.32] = 42.7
